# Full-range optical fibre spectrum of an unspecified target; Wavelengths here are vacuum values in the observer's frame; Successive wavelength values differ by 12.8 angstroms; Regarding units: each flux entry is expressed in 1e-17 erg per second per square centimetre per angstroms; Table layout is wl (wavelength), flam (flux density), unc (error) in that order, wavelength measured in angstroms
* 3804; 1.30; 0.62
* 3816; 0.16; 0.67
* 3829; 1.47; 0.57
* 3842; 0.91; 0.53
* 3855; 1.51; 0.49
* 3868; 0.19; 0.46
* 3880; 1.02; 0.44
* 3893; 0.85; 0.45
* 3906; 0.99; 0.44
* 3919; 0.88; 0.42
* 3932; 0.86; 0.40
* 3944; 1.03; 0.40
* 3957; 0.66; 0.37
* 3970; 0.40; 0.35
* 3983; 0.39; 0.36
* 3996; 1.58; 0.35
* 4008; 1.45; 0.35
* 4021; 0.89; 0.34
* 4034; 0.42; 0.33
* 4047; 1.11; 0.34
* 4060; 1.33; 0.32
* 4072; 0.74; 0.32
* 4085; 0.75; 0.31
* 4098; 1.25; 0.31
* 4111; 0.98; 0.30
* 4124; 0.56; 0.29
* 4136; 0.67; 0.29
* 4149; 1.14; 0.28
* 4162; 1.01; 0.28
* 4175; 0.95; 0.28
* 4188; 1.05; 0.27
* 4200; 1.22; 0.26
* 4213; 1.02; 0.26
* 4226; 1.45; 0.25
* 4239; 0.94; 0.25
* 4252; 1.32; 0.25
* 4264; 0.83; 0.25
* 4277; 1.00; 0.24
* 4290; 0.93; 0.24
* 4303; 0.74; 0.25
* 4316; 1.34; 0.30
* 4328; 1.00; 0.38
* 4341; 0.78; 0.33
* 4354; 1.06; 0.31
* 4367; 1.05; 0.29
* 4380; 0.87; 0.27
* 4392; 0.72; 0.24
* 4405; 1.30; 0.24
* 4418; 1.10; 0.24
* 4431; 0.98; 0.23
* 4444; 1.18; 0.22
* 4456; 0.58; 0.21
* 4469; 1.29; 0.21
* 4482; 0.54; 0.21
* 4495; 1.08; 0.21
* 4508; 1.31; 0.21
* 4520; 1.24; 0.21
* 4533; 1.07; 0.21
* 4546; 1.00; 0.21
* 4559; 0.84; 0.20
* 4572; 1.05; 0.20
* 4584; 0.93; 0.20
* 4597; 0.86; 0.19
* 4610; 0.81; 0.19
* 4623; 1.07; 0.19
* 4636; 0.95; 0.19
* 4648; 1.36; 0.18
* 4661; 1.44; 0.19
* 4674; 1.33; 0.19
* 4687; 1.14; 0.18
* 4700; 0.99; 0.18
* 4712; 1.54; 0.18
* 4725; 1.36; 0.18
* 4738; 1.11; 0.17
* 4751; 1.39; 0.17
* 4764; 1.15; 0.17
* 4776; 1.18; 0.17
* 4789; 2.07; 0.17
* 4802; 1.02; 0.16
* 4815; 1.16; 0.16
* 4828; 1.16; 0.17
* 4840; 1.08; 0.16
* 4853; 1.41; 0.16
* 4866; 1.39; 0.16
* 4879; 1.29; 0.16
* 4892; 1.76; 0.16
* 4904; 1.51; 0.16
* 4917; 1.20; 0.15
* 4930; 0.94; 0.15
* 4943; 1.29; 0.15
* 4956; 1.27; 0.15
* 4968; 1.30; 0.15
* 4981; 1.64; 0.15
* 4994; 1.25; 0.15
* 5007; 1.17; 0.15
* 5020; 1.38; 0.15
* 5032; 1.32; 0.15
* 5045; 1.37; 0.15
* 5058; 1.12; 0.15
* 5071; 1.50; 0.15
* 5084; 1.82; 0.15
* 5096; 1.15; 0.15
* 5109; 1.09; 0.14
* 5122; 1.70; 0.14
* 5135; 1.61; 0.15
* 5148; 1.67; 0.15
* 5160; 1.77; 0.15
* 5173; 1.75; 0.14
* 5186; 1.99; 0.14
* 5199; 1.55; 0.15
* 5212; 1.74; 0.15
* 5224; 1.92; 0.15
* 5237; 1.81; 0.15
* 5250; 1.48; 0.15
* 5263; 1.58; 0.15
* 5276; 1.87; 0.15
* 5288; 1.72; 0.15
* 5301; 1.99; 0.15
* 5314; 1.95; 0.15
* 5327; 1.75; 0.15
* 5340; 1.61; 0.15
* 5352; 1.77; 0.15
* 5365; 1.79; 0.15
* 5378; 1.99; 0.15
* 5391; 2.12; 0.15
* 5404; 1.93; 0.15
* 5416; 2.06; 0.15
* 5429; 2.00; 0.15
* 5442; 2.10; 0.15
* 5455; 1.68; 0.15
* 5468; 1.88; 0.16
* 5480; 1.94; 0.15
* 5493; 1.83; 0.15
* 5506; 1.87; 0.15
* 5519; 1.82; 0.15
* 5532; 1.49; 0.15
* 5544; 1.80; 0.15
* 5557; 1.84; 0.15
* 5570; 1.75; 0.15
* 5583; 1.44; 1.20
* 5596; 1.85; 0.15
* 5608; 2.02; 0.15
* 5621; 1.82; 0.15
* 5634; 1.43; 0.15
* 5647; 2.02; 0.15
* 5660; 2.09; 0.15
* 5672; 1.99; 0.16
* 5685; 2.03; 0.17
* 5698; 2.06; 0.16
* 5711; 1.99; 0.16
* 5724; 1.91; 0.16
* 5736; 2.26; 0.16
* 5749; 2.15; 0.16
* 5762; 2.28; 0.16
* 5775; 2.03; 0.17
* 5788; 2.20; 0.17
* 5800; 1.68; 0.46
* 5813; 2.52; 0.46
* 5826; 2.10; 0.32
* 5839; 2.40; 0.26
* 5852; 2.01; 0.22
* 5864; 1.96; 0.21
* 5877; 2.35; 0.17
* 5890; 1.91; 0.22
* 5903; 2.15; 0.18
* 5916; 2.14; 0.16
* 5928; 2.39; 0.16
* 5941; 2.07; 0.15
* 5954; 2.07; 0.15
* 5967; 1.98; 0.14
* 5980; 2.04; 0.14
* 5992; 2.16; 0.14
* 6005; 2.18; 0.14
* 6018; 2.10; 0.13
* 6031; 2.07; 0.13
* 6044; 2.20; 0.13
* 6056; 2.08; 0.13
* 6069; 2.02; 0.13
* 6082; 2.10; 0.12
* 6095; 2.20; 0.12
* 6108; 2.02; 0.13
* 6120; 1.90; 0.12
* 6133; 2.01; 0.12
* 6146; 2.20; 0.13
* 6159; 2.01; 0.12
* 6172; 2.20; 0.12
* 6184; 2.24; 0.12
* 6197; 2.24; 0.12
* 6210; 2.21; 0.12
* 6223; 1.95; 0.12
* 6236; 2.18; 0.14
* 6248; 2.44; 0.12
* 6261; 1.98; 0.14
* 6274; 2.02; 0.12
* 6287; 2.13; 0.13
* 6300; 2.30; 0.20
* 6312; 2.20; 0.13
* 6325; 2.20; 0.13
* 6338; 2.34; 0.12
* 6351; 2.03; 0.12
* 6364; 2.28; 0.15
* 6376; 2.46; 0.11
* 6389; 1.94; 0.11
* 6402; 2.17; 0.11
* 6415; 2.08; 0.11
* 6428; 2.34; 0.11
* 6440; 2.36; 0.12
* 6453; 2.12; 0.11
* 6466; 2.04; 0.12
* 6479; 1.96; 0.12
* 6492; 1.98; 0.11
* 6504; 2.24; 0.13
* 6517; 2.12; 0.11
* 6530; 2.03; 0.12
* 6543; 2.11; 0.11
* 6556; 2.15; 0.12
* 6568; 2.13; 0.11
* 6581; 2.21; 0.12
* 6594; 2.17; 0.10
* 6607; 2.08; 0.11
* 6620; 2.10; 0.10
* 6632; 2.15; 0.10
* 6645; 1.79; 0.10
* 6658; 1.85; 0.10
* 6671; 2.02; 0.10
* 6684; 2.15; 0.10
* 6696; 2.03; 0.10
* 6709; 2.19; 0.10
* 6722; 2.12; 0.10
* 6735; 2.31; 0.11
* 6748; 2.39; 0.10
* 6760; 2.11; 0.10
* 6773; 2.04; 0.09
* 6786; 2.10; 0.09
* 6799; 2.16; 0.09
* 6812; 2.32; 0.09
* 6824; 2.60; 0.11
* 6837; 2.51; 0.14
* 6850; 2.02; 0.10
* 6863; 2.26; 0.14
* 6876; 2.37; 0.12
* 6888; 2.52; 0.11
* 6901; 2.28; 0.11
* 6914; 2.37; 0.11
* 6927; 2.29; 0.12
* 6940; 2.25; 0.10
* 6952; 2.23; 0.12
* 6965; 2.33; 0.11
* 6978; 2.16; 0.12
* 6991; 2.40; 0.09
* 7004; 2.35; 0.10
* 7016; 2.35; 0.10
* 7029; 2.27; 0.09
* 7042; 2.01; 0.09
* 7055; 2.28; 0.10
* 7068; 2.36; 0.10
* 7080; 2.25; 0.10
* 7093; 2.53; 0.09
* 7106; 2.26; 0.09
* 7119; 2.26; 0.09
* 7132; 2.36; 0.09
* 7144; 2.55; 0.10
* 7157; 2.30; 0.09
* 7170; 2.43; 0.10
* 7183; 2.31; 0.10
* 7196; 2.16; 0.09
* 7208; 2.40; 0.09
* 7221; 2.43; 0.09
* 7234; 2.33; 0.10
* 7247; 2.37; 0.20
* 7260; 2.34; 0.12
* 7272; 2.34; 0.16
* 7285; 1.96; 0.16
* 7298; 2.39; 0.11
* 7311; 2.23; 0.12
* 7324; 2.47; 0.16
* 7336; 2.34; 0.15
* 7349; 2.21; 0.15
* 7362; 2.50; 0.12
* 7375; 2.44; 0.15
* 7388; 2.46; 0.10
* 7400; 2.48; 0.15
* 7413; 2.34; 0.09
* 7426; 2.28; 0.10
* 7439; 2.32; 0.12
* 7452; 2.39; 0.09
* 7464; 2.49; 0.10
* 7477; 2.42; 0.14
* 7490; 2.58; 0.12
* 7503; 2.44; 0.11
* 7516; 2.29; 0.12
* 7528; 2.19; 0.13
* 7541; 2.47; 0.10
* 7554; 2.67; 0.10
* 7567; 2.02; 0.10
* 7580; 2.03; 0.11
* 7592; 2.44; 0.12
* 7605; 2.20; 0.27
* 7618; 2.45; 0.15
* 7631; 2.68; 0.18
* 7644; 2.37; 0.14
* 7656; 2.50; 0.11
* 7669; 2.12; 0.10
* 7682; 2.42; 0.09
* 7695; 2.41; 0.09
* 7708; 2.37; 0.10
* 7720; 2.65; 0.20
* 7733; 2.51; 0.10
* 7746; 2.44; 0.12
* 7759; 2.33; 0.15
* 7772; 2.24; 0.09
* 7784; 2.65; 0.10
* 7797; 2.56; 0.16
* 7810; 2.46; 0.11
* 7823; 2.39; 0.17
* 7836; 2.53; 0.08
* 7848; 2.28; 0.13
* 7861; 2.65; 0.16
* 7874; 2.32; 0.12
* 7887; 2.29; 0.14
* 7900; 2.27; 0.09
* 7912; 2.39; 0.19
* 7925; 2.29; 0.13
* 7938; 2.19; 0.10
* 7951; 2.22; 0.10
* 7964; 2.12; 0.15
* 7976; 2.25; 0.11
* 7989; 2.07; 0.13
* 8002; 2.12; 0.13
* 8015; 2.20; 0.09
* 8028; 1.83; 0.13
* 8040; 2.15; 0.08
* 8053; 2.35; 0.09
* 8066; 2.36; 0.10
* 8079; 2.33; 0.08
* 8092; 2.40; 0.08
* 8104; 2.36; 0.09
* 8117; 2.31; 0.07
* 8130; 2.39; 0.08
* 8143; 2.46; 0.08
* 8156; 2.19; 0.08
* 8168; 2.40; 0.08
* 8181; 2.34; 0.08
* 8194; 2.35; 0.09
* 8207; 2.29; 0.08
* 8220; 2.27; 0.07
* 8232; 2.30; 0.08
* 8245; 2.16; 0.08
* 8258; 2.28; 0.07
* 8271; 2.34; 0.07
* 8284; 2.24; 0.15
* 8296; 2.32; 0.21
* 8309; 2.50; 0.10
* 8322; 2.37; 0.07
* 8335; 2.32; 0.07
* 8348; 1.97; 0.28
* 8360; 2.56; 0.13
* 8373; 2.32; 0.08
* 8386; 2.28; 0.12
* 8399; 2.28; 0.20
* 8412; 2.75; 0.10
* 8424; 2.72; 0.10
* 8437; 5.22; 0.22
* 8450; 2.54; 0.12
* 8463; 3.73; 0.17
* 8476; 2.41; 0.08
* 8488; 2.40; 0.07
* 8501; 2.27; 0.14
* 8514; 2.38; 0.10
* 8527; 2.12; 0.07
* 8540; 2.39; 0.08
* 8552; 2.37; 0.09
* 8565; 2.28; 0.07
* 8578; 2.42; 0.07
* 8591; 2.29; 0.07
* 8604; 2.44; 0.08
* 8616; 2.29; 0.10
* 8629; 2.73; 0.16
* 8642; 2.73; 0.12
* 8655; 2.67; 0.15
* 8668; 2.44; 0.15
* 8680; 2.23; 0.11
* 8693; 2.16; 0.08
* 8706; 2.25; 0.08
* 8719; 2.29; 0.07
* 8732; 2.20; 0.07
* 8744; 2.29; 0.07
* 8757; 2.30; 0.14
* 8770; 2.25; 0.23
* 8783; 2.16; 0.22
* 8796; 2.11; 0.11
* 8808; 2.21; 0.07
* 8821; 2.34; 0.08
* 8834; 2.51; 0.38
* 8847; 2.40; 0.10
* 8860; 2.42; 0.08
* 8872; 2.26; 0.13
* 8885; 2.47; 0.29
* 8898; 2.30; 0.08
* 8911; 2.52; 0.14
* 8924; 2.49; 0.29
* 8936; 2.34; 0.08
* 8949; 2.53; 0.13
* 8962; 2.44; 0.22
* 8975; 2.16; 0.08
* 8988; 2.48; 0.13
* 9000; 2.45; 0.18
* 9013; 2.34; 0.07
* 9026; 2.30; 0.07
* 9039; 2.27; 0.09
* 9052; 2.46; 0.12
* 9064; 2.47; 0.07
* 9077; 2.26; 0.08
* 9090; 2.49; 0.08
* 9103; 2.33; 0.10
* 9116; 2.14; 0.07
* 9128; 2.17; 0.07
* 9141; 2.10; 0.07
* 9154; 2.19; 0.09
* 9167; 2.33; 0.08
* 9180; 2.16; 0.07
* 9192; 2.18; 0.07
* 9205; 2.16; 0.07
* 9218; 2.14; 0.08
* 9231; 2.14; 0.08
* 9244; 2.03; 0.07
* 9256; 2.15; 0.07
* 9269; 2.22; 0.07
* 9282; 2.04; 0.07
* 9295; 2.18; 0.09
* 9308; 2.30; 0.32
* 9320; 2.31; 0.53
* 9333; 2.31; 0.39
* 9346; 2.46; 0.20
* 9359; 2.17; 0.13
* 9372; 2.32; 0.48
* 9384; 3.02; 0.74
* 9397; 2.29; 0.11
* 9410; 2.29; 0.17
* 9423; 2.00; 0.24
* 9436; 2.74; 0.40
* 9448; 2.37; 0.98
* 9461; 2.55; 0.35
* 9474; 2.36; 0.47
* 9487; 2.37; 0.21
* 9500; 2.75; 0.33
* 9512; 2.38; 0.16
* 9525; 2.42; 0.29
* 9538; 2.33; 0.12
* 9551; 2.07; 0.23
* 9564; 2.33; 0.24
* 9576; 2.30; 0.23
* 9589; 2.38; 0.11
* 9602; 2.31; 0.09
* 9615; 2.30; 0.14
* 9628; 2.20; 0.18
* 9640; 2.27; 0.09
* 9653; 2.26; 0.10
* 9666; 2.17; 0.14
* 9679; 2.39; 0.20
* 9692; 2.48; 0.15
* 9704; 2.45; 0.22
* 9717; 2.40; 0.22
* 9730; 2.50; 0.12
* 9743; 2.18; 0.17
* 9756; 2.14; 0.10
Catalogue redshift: 0.29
